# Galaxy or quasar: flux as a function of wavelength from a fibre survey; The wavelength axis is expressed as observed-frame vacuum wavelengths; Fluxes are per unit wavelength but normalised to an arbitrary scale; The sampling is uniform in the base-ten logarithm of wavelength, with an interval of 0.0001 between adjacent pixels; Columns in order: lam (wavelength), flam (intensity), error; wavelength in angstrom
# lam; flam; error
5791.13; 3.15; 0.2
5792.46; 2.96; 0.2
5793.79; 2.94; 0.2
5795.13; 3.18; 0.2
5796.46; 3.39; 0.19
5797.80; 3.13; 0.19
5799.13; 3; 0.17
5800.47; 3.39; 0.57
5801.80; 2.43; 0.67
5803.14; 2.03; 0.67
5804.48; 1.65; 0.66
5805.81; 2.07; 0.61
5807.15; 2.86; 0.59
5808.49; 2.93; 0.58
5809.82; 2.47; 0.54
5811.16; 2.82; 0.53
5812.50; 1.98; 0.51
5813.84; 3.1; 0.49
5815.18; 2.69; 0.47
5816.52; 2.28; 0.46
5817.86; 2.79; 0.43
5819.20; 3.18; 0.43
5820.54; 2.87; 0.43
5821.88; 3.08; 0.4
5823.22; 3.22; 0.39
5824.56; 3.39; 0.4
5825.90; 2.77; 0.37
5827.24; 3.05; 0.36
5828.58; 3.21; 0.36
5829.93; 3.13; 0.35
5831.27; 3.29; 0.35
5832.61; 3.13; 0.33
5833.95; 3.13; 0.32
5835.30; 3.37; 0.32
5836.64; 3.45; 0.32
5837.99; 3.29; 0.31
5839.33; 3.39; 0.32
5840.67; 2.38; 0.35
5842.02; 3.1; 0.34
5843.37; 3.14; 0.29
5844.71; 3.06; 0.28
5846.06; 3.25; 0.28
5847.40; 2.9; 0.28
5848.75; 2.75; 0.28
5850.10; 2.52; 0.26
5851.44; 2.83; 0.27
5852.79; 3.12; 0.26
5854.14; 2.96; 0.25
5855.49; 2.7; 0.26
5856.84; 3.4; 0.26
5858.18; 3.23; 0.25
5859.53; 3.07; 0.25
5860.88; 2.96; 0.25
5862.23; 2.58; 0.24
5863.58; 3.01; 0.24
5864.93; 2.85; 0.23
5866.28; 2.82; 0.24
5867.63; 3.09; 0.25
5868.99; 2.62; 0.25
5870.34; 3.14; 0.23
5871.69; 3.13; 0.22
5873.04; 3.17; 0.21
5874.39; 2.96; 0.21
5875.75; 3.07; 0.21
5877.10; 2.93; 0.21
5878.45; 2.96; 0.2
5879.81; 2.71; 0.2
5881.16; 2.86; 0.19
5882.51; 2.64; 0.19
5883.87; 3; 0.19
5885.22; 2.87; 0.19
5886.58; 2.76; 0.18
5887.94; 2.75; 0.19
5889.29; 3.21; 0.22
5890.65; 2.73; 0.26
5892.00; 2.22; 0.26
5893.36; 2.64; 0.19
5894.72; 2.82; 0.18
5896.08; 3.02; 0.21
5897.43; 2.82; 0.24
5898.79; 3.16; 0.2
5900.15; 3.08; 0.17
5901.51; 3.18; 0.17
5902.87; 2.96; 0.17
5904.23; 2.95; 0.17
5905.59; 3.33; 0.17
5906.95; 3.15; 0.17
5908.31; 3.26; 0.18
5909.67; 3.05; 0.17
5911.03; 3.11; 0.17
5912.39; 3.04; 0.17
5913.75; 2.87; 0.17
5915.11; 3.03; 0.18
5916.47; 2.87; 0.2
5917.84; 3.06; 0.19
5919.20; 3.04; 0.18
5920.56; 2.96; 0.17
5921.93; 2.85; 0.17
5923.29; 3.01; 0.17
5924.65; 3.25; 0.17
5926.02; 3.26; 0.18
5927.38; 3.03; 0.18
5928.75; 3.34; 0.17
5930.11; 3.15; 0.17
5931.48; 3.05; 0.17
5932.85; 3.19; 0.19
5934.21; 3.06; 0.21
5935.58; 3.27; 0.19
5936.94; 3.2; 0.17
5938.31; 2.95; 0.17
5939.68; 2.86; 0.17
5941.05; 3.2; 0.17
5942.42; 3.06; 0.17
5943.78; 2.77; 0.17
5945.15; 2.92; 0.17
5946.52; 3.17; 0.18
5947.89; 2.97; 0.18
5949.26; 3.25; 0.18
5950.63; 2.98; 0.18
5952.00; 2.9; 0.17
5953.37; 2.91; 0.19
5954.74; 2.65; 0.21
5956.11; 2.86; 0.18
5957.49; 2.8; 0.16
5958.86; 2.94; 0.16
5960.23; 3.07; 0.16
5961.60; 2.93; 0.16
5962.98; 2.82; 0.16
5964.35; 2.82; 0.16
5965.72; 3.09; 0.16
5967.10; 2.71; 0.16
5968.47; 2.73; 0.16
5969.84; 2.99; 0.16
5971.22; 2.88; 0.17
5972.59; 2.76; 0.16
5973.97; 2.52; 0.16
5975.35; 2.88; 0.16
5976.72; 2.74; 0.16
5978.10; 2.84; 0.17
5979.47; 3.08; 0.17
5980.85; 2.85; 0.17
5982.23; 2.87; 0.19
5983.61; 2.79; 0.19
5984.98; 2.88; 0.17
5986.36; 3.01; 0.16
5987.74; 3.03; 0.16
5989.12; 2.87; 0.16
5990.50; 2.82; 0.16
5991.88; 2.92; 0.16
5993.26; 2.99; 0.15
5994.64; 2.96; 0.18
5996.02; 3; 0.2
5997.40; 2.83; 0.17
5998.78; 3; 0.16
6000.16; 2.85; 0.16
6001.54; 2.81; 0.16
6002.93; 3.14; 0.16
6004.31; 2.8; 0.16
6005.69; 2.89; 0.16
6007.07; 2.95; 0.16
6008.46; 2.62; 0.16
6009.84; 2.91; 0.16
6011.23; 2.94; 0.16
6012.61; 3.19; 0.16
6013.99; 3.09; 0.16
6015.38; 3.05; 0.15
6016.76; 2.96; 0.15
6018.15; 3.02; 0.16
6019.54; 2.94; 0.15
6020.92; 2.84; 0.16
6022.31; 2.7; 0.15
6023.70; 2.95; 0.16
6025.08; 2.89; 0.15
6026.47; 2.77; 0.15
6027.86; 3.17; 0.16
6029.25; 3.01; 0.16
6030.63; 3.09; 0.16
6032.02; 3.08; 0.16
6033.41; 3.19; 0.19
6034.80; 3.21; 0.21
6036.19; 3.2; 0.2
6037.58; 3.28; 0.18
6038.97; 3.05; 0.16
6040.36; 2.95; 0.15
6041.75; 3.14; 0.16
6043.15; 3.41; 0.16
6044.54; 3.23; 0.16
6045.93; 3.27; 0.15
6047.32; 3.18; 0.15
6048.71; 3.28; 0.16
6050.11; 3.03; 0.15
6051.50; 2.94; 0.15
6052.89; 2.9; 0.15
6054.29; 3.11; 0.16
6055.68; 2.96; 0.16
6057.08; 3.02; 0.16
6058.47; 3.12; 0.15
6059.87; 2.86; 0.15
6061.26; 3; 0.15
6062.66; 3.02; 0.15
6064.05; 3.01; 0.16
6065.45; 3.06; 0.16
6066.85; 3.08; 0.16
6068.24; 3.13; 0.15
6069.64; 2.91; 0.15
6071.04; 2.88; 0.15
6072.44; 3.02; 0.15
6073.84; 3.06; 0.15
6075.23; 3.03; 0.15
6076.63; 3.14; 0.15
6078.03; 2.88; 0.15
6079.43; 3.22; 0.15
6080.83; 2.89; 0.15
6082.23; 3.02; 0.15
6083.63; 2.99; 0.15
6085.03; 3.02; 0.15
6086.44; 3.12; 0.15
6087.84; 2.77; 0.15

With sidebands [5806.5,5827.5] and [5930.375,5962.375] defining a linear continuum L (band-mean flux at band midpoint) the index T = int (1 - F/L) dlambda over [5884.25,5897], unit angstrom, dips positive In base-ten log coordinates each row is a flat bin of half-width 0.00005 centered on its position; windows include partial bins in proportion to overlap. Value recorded 0.6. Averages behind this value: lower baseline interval 2.84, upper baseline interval 3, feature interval 2.79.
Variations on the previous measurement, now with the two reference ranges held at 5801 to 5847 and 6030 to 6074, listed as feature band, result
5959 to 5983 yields 1.2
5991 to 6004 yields 0.4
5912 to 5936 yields -0.8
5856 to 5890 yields -0.3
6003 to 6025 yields 0.9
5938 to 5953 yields -0.1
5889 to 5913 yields -0.2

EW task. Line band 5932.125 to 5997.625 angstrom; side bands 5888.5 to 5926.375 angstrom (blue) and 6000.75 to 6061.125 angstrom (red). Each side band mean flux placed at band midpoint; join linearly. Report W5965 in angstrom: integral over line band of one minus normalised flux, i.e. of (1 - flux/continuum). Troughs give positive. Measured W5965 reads 1.7 angstrom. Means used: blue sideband 2.99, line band 2.93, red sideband 3.03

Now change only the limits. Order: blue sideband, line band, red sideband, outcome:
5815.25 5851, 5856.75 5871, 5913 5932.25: 0.4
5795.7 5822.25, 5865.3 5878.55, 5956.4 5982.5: -1.1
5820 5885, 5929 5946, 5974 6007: -0.7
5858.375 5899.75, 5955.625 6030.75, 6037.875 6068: 2.7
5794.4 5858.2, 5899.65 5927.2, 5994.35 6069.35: -0.9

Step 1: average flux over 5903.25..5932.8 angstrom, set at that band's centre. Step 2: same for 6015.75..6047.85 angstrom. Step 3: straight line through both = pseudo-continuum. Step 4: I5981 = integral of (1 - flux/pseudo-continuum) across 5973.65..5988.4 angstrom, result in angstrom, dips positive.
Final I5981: 1.0 angstrom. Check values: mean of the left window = 3.08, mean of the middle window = 2.87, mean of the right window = 3.07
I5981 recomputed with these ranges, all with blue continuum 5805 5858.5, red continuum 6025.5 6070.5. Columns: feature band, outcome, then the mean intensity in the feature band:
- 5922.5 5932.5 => -0.5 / 3.15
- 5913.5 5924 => 0.1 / 2.97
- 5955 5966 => 0.5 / 2.9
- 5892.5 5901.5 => 0.2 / 2.93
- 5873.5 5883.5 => 0.3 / 2.89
